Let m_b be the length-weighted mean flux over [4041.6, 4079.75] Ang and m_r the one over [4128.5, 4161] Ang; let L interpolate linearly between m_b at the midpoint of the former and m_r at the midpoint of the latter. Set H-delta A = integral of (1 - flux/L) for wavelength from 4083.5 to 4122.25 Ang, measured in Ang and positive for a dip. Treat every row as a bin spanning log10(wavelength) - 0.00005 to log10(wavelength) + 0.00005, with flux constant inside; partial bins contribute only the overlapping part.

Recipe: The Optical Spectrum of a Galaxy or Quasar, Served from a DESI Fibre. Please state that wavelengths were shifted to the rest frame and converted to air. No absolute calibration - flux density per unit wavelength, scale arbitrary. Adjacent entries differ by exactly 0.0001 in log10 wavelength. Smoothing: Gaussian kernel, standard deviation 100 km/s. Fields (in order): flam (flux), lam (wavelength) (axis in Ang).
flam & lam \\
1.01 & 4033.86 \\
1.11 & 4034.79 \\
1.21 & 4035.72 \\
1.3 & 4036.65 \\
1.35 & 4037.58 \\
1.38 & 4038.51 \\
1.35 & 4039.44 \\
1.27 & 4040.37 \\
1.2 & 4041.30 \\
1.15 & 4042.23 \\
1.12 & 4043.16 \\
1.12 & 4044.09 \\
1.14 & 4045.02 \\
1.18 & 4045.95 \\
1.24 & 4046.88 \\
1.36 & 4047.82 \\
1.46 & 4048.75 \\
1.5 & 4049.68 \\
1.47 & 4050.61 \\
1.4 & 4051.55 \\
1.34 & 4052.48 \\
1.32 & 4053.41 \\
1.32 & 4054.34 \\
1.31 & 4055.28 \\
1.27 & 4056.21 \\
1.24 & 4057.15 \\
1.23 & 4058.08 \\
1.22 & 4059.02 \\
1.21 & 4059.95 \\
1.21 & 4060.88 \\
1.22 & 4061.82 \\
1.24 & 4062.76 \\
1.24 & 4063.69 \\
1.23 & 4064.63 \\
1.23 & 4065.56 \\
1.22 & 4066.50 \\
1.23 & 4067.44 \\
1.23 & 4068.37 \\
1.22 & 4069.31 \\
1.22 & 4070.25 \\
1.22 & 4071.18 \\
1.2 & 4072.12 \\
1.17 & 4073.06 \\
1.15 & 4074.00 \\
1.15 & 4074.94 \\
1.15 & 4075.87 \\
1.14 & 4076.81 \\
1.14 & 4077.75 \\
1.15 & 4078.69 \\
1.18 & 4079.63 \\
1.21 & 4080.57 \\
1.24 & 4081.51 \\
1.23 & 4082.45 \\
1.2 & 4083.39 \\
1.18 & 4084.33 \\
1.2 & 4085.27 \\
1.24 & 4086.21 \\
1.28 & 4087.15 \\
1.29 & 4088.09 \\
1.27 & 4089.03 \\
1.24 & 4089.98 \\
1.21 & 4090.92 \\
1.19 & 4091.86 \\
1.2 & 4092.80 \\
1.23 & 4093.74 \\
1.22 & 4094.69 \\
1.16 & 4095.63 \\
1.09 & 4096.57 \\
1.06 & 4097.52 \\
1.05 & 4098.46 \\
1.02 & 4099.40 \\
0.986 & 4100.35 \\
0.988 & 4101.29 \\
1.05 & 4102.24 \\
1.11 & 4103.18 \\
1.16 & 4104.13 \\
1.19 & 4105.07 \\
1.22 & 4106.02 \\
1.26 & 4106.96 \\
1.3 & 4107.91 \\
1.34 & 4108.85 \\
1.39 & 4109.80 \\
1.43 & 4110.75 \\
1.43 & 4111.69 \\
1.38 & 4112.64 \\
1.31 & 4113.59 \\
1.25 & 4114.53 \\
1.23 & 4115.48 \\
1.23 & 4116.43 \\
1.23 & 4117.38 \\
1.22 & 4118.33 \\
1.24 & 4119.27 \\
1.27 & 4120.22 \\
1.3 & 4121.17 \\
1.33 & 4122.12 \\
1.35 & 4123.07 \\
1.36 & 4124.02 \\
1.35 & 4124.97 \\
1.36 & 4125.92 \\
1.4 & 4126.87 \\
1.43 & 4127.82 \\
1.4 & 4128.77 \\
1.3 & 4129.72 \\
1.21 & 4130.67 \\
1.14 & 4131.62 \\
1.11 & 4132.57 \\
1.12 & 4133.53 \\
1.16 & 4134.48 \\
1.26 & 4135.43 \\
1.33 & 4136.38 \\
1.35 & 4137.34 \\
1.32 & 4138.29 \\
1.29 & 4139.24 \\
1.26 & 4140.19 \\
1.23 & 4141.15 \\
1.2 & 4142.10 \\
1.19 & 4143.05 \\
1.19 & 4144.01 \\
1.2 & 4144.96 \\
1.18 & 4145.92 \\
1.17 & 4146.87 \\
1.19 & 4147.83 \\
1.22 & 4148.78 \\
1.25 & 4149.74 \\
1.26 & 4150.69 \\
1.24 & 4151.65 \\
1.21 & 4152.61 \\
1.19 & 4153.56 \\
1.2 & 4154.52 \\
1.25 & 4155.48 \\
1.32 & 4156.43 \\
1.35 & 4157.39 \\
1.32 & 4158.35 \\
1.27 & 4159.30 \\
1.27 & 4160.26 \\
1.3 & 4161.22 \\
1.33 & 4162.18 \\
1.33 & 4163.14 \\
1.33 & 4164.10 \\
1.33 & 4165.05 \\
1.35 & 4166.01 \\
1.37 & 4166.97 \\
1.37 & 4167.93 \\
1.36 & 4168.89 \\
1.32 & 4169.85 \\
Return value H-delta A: 0.6 Ang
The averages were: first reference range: 1.24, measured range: 1.22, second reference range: 1.24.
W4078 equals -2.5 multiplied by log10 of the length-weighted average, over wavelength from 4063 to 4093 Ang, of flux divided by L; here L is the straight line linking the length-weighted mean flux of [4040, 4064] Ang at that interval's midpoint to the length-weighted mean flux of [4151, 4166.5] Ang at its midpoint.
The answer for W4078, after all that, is 0.06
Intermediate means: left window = 1.27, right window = 1.29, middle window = 1.21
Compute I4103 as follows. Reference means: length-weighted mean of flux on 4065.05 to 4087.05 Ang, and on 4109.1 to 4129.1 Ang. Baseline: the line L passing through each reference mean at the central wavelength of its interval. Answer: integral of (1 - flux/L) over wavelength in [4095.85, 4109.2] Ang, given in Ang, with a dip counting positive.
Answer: 1.6 Ang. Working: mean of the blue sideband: 1.2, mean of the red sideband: 1.33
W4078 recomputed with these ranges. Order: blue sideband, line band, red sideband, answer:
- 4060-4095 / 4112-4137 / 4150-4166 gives -0.024 mag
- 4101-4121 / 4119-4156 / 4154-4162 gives 0.012 mag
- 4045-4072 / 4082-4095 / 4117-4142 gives 0.043 mag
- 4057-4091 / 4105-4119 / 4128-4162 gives -0.058 mag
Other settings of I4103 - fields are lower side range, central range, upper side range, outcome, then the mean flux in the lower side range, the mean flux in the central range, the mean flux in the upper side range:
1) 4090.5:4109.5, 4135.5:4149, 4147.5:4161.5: -0.1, 1.15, 1.24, 1.26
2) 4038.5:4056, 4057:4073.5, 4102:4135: 0.9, 1.29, 1.22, 1.27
